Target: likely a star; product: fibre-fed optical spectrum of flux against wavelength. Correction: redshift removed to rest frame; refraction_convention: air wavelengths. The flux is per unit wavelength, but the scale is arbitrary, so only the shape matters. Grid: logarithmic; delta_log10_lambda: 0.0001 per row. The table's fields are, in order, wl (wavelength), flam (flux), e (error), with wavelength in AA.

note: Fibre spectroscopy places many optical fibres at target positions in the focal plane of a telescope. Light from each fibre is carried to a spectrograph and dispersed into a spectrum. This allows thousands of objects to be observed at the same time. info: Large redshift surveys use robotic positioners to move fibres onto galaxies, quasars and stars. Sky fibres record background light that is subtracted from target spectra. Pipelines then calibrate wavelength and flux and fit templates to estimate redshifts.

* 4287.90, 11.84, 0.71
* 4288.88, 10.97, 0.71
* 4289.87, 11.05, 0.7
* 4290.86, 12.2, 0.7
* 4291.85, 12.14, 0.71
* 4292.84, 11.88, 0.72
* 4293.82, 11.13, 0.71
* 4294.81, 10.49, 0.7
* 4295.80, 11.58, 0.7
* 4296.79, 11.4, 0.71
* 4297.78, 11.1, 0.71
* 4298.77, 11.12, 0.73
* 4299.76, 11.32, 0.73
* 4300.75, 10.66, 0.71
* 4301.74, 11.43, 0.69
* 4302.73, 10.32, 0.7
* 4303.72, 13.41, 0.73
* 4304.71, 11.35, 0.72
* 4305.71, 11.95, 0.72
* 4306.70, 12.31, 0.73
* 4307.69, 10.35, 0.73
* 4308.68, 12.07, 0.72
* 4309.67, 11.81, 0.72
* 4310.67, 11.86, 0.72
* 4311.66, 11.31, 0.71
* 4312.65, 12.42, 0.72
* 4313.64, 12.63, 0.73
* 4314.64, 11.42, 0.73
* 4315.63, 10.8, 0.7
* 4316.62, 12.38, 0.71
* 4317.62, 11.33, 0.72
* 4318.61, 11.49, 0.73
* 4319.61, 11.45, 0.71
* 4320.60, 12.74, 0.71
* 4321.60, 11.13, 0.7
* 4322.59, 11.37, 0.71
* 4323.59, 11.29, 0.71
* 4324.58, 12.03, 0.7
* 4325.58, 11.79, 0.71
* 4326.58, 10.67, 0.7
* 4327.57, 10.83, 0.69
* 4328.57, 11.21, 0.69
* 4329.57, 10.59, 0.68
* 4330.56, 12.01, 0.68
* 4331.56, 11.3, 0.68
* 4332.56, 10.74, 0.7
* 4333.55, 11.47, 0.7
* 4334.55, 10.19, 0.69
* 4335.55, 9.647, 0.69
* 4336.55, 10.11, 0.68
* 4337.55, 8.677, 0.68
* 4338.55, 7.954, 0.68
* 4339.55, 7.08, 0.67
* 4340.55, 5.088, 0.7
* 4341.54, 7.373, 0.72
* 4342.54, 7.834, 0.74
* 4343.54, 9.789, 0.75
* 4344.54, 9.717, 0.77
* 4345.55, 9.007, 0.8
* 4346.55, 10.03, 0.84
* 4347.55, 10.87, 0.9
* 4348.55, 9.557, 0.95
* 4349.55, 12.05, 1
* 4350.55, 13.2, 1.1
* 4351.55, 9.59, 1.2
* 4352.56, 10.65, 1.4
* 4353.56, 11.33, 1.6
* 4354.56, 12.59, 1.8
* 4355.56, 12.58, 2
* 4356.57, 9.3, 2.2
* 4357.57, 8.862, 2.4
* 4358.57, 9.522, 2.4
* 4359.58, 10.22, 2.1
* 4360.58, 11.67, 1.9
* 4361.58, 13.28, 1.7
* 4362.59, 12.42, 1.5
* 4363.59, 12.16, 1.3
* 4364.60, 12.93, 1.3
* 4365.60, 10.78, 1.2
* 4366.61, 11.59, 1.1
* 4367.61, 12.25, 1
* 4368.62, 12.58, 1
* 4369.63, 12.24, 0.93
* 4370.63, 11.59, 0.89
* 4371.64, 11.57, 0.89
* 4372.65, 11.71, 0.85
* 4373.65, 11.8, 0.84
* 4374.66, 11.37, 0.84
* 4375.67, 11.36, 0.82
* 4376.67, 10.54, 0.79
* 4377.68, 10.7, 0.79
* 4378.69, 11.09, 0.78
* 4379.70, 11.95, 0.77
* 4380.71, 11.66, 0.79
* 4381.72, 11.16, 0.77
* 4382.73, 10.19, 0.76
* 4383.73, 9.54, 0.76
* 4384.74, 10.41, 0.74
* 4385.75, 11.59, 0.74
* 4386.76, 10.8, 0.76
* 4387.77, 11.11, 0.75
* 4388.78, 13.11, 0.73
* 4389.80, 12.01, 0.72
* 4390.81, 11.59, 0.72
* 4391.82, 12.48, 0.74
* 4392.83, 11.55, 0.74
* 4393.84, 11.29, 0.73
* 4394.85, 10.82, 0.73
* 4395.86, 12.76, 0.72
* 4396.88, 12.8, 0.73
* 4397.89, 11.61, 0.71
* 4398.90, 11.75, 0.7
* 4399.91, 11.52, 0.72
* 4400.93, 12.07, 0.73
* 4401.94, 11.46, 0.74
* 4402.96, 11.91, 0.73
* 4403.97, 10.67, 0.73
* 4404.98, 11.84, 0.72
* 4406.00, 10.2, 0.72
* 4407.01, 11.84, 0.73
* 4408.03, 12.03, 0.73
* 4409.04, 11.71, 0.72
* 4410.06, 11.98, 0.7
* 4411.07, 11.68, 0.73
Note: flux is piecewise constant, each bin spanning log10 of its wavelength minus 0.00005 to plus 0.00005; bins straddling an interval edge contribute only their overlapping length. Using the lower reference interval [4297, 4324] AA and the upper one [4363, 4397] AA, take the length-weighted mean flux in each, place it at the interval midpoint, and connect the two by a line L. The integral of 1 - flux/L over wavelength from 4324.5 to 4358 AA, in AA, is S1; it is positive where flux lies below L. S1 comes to 4.1 AA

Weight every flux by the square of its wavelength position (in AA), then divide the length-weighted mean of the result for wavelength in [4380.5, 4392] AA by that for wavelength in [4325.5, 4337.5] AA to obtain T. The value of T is 1.07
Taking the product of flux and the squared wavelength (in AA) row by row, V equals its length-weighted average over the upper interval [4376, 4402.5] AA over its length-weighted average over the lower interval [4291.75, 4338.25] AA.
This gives 1.05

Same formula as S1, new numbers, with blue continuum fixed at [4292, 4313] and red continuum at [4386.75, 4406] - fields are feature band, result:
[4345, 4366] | 0.99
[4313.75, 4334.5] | 0.27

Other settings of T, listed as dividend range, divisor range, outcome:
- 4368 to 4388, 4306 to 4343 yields 1.08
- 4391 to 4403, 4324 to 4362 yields 1.18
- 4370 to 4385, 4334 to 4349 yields 1.28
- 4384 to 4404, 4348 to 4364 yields 1.06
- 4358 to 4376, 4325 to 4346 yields 1.23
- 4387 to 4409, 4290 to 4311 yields 1.07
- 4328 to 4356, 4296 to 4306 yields 0.90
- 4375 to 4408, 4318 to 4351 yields 1.14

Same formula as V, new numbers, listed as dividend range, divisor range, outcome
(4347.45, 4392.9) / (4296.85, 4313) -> 1.02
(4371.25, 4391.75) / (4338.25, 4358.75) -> 1.18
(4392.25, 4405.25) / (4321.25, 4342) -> 1.19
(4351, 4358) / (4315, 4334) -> 0.95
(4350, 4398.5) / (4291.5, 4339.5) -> 1.05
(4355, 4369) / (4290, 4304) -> 1.03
